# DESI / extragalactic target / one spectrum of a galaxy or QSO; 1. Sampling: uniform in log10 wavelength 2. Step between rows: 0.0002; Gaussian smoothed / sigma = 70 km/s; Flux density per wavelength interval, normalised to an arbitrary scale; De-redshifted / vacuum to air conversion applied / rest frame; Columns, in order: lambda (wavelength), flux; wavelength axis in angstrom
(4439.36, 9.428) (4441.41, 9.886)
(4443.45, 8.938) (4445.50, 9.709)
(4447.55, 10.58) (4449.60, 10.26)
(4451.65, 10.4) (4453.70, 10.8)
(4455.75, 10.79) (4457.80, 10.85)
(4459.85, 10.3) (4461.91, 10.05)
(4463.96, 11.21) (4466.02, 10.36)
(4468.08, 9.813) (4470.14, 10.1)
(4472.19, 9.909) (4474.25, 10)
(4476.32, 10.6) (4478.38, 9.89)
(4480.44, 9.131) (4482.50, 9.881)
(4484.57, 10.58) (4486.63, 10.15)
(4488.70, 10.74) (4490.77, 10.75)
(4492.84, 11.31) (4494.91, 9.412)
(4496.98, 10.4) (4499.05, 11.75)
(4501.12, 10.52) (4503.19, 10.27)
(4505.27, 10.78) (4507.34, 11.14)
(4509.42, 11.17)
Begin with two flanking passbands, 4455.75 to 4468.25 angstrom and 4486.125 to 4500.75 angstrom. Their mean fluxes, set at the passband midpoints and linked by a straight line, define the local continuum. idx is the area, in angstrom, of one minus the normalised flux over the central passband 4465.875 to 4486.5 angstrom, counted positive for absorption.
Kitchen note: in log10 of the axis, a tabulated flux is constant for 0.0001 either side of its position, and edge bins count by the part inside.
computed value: 1.08 angstrom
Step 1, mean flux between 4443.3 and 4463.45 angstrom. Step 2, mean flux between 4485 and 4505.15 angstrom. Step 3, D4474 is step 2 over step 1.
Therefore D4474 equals 1.02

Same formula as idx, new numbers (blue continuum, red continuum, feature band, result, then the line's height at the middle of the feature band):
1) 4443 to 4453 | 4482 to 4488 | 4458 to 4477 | -0.2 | 10.2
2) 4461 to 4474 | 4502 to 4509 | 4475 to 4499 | 0.4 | 10.5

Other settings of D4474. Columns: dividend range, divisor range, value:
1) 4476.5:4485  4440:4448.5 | 1.02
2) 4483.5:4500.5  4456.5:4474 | 1.03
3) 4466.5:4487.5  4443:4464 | 0.97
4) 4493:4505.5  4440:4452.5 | 1.06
